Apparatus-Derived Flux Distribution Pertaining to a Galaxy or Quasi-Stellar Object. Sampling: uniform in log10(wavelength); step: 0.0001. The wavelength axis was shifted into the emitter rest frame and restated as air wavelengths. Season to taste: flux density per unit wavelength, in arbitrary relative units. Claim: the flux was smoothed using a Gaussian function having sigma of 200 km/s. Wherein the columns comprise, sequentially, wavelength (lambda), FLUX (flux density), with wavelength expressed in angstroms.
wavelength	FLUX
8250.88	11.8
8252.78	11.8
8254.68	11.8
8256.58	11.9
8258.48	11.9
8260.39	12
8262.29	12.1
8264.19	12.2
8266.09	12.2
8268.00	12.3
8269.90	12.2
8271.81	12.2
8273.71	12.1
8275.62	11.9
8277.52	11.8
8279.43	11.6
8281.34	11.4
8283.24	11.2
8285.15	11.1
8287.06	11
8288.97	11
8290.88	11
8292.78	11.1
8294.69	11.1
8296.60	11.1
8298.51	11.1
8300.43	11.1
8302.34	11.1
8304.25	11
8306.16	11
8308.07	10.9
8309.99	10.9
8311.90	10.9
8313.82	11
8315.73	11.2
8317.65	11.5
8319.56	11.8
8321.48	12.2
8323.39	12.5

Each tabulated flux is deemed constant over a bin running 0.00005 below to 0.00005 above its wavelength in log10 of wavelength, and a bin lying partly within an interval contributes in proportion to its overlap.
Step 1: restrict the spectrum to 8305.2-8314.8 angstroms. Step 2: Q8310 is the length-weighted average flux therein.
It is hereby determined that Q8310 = 10.9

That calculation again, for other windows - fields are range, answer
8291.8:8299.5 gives 11.1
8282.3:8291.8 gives 11.1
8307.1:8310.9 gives 10.9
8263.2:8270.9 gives 12.2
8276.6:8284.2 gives 11.5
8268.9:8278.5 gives 12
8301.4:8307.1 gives 11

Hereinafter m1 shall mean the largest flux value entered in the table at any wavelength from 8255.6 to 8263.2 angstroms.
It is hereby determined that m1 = 12.1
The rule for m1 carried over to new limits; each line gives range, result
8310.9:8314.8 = 11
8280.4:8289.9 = 11.4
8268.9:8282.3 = 12.2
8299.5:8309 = 11.1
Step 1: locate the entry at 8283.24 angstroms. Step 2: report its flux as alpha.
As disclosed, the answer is 11.2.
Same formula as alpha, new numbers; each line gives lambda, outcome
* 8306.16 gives 11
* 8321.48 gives 12.2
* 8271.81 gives 12.2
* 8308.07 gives 10.9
